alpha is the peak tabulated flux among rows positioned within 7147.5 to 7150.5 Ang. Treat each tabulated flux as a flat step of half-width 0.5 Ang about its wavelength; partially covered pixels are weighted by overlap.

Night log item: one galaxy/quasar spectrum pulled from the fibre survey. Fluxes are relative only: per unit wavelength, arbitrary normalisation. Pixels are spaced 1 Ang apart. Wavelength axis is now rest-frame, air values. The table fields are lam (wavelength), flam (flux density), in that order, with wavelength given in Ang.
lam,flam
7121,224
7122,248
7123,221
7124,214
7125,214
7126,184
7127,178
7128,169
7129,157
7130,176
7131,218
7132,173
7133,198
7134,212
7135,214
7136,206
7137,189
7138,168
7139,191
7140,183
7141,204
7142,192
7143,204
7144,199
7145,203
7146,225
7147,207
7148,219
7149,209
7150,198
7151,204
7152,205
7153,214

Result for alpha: 219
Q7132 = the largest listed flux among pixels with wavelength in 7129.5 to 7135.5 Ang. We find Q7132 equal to 218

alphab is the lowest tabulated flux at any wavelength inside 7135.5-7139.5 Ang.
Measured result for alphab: 168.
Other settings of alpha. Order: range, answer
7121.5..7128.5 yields 248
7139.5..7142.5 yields 204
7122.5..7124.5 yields 221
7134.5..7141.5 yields 214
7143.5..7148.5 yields 225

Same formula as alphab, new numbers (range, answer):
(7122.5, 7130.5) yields 157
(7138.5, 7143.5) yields 183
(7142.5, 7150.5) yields 198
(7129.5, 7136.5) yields 173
